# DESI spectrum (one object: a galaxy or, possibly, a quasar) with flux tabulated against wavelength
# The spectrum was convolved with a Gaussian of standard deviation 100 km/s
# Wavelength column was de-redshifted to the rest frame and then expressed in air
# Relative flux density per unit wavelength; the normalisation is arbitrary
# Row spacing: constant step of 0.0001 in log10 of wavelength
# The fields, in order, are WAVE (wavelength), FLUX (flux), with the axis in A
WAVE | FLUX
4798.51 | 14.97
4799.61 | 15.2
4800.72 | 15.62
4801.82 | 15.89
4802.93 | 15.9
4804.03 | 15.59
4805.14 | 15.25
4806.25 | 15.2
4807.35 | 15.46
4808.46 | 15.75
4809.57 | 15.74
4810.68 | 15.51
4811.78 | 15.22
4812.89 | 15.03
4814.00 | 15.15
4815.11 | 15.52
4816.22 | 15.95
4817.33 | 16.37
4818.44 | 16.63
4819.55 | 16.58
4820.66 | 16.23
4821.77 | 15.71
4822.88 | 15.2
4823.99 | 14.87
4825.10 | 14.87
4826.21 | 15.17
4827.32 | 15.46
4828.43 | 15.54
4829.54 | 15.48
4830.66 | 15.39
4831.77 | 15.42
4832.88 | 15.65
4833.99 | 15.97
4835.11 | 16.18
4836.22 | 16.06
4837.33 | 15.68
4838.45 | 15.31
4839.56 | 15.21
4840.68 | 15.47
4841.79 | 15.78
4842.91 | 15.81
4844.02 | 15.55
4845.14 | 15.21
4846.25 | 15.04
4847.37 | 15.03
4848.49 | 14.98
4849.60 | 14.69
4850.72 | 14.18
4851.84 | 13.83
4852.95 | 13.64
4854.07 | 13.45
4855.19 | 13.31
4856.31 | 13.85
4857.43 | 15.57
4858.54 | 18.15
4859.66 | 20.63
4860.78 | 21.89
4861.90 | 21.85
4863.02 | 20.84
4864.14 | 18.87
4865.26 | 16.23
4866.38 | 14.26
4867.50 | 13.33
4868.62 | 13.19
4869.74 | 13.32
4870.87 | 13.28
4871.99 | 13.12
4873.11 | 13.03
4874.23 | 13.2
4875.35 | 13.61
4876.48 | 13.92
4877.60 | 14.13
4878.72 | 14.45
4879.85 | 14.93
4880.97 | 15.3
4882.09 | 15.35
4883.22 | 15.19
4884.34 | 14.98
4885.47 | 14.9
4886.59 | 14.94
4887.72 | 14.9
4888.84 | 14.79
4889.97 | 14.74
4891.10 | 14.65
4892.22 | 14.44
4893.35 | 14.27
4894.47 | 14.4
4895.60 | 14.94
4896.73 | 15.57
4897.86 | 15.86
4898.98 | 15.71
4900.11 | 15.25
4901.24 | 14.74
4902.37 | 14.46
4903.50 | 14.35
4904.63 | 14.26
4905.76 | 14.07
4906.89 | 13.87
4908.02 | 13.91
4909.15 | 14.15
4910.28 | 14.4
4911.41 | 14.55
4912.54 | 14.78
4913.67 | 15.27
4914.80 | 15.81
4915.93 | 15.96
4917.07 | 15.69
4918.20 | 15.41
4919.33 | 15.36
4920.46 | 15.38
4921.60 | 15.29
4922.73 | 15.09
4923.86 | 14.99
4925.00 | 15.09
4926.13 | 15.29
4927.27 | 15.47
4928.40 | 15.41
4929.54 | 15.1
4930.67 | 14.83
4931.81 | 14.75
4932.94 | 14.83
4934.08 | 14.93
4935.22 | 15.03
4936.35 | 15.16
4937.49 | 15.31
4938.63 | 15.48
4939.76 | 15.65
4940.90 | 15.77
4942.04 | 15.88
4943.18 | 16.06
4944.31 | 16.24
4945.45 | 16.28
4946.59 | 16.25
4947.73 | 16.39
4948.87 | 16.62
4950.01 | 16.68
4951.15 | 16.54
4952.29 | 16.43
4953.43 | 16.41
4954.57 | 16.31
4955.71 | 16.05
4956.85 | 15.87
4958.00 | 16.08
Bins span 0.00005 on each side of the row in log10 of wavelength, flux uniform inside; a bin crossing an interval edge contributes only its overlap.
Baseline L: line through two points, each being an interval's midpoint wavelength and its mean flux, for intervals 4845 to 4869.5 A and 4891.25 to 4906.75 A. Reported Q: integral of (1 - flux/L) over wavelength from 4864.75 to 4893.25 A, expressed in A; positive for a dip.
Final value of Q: 1.89 A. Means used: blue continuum 16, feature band 14.3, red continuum 14.8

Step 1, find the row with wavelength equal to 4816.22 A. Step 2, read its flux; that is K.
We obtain 15.95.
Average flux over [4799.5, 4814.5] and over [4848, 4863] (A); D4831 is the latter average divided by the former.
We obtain 1.1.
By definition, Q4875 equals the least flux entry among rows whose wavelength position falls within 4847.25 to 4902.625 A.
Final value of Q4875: 13.03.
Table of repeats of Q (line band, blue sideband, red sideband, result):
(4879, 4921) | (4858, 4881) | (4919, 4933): 1.5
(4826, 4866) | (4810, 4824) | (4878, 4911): -1.7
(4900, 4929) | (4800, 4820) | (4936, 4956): 1.9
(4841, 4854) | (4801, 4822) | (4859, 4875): 1.0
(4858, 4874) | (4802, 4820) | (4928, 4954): -0.8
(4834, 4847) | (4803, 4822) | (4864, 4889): -0.4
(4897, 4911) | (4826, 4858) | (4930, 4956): 0.8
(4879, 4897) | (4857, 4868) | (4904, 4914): 1.4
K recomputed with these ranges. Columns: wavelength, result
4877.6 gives 14.13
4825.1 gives 14.87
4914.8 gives 15.81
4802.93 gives 15.9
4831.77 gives 15.42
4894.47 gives 14.4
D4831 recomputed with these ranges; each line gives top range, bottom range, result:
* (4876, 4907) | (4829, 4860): 0.96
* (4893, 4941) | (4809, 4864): 0.95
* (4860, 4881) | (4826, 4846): 0.99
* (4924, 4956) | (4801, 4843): 1.01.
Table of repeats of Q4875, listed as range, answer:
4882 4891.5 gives 14.65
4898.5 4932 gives 13.87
